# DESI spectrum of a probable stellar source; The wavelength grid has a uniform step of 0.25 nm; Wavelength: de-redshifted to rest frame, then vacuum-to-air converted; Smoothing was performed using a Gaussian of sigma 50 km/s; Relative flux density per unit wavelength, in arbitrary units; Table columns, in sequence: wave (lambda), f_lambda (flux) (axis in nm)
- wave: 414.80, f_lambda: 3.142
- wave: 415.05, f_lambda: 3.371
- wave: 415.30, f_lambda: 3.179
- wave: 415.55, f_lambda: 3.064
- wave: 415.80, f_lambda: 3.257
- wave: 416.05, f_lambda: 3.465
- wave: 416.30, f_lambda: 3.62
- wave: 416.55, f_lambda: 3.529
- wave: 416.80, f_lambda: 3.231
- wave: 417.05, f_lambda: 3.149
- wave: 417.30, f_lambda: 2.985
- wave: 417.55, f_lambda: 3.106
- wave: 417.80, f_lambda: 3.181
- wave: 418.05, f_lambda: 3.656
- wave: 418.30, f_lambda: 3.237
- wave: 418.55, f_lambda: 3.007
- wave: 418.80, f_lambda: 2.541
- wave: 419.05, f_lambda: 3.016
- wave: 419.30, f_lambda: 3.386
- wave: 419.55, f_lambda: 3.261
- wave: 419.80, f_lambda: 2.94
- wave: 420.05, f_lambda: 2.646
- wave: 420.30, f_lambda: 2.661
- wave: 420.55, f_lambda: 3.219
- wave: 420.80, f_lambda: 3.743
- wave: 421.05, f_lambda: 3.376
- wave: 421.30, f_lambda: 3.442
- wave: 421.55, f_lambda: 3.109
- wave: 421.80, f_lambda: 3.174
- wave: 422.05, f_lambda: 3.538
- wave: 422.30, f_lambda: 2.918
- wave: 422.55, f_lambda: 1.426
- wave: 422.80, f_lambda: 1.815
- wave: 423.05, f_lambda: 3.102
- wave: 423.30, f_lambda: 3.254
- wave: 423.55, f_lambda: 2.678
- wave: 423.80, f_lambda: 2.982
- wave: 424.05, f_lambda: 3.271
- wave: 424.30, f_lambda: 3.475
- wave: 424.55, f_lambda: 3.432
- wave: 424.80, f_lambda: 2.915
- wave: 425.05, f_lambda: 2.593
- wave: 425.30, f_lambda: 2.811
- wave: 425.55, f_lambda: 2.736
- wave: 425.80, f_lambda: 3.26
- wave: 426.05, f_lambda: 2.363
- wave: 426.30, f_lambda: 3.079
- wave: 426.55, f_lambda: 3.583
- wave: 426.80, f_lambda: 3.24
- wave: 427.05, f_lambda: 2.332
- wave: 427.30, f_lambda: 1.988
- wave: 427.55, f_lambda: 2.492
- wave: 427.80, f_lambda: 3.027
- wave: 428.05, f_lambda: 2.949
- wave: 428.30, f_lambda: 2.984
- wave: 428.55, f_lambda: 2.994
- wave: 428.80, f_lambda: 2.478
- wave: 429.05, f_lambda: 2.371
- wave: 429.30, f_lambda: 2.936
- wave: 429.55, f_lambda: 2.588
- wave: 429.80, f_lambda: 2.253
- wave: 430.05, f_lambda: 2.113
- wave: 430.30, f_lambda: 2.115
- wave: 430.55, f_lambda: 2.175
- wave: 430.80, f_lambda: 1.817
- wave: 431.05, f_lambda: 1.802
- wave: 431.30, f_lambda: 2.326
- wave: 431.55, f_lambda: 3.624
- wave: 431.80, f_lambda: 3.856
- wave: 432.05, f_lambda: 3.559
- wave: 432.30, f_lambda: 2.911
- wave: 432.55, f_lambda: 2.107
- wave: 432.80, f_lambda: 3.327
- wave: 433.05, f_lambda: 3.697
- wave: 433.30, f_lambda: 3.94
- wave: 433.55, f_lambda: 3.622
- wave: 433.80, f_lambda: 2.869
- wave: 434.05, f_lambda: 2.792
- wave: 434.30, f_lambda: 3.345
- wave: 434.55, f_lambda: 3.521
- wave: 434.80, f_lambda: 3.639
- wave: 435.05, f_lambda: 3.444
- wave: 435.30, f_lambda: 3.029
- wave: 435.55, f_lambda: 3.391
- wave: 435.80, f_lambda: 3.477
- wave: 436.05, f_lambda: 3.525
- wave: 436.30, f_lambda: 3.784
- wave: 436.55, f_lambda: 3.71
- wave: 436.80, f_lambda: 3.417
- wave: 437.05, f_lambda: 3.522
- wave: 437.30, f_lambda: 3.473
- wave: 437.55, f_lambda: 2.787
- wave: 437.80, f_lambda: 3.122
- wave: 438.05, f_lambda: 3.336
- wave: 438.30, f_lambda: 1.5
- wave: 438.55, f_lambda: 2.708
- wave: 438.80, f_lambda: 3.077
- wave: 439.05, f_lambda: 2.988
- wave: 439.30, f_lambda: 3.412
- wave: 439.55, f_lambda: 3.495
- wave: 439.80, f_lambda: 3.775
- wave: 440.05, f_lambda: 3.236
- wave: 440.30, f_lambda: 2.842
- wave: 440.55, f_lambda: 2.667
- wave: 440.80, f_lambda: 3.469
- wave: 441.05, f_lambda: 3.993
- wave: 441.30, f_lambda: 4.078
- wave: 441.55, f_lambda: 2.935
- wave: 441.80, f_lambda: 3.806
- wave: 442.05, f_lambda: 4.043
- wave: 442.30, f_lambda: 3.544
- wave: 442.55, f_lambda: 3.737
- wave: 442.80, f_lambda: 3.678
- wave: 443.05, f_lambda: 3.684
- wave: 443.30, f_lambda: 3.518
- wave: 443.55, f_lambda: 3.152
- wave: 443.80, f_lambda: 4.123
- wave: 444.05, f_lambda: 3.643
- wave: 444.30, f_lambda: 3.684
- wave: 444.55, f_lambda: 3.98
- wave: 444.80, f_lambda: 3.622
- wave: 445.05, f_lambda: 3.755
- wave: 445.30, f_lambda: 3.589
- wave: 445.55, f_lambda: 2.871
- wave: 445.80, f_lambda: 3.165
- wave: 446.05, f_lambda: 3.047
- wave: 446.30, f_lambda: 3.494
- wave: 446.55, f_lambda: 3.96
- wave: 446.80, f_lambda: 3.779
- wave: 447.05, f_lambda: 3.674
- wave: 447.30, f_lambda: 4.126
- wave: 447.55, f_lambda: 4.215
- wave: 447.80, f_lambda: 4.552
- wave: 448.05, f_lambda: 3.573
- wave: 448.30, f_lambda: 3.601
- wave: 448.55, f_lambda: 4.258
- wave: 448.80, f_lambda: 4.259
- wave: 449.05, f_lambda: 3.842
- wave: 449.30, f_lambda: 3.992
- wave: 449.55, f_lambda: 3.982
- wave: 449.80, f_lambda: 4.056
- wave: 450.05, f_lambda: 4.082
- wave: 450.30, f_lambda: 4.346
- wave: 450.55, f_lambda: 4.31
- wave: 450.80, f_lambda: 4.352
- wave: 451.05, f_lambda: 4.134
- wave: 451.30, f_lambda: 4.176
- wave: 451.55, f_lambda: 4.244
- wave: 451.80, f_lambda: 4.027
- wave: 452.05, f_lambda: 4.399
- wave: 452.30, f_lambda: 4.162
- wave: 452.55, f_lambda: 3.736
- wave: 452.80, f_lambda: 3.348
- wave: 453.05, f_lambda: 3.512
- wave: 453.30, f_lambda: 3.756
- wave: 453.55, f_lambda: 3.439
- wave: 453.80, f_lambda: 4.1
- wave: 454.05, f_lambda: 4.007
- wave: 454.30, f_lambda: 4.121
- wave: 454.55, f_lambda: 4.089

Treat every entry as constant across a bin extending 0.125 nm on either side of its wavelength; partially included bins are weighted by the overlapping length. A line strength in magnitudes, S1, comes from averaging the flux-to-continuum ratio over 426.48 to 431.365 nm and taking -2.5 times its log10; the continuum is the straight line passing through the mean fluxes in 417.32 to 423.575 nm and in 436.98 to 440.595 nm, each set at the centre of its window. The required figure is 0.20 mag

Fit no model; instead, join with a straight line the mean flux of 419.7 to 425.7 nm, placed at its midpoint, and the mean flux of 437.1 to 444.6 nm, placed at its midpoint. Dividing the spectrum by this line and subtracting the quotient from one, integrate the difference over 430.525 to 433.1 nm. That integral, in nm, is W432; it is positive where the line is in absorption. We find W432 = 0.28 nm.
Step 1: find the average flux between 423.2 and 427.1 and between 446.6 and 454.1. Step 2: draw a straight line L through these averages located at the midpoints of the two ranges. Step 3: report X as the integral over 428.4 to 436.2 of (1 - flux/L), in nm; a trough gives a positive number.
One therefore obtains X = 0.809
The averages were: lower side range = 3.01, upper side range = 4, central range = 2.96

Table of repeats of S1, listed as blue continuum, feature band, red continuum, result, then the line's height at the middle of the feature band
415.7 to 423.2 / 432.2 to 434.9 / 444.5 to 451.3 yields 0.07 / 3.48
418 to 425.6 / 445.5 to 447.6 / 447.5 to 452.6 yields 0.11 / 3.98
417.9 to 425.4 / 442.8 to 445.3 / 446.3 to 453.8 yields 0.03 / 3.79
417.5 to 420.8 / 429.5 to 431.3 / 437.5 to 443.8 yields 0.45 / 3.21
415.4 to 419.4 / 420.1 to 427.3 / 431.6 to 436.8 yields 0.11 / 3.28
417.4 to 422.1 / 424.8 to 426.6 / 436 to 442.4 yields 0.11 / 3.21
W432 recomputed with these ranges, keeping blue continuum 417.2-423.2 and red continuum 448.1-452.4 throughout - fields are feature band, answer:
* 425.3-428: 0.37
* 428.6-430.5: 0.53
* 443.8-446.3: 0.26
